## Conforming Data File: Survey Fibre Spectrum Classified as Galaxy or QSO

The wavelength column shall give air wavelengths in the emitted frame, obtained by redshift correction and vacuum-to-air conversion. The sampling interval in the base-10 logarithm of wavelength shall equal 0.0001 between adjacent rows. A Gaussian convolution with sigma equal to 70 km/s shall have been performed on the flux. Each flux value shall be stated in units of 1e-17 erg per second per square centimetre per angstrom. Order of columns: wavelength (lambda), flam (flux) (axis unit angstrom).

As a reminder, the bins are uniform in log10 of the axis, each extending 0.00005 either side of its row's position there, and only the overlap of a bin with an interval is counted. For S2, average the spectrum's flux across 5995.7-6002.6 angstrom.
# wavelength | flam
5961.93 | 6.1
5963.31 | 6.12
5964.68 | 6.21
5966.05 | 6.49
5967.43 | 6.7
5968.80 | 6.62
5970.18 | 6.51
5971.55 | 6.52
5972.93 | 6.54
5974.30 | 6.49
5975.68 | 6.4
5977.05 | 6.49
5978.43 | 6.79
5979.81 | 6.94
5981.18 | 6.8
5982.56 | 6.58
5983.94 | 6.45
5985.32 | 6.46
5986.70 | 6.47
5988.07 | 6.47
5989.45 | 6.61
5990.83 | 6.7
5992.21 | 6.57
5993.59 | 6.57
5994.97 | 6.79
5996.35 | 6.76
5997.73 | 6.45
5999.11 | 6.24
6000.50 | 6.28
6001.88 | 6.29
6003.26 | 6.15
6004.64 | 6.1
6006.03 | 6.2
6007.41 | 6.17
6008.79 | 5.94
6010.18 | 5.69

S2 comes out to 6.4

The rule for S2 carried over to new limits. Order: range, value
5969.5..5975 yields 6.52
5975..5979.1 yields 6.56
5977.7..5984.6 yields 6.71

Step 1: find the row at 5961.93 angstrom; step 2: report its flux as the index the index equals 6.1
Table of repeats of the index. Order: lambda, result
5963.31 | 6.12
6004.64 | 6.1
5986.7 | 6.47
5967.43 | 6.7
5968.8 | 6.62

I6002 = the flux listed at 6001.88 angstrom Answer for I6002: 6.29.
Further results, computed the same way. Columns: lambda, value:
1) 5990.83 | 6.7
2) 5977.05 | 6.49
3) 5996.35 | 6.76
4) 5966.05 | 6.49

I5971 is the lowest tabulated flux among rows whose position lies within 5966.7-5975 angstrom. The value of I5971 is 6.49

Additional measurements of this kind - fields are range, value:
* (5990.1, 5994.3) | 6.57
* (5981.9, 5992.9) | 6.45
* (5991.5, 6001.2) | 6.24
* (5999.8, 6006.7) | 6.1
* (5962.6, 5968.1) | 6.12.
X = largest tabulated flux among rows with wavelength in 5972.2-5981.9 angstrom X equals 6.94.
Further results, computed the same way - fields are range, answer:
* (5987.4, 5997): 6.79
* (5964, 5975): 6.7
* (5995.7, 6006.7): 6.76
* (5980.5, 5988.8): 6.8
